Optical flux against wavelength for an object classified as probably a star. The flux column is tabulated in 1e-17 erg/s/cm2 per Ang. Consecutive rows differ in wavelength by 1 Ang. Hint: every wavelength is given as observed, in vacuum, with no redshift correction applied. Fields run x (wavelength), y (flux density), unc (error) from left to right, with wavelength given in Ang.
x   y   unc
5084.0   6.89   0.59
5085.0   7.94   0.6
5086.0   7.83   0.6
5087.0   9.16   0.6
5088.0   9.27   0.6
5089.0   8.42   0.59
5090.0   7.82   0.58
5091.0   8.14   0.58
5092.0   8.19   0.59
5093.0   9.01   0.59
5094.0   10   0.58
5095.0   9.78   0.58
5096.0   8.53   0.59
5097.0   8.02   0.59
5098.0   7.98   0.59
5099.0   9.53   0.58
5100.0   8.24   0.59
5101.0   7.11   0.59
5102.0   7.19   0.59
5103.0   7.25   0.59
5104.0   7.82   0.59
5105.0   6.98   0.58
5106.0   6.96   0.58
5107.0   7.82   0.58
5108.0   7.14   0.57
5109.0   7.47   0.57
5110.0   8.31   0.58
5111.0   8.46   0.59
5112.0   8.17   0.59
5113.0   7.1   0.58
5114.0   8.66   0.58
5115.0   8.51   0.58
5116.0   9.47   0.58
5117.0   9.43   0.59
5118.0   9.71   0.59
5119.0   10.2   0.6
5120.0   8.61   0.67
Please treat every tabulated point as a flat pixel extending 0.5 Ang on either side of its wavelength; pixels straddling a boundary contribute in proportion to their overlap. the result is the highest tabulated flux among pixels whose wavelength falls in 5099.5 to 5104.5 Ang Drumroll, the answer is 8.24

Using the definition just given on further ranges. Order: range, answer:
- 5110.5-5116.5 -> 9.47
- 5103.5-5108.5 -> 7.82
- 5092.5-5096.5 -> 10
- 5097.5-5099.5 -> 9.53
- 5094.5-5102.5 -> 9.78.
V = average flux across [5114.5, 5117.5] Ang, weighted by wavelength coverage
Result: 9.14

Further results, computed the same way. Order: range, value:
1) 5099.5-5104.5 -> 7.52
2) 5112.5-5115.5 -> 8.09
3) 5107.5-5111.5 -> 7.85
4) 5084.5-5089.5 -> 8.52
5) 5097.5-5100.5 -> 8.58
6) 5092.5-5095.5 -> 9.6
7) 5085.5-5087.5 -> 8.5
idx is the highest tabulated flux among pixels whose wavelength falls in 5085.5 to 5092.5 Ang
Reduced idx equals 9.27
